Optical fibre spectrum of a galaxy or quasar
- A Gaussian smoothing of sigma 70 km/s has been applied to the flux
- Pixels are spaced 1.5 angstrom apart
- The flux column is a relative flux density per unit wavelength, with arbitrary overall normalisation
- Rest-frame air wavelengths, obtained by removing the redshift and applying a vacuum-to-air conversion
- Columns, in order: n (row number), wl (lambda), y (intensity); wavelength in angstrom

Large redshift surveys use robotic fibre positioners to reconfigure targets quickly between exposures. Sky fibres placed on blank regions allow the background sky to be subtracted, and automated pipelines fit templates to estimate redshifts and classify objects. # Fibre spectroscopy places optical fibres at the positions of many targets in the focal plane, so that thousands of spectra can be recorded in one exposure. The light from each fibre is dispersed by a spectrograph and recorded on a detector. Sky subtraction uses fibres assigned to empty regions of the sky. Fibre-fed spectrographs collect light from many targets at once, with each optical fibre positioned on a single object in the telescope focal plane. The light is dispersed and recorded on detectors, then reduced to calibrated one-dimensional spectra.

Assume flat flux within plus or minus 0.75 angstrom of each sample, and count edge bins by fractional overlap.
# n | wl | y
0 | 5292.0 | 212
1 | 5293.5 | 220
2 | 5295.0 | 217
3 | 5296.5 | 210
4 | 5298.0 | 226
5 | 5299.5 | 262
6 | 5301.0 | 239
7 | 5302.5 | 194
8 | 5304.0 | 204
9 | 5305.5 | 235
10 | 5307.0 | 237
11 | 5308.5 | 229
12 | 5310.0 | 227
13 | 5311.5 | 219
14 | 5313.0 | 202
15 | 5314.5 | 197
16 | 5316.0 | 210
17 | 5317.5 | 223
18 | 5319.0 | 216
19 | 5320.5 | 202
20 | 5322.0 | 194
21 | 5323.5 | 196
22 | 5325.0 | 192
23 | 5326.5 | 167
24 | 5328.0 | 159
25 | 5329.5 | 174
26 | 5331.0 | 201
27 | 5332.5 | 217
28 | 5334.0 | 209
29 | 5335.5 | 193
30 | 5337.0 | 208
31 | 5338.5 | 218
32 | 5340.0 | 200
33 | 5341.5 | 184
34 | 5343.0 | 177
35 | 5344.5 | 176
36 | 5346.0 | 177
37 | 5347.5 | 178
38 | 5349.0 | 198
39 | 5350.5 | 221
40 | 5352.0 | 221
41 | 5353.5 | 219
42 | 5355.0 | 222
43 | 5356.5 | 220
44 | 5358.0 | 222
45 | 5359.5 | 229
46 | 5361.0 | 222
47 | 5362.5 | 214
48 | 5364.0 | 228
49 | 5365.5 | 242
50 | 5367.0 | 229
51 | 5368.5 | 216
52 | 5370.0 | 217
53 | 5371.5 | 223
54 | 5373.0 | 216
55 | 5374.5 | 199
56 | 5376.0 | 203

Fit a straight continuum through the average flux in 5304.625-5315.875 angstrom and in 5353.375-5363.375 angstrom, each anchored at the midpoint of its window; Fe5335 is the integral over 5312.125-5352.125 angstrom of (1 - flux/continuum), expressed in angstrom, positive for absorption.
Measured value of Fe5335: 4.4 angstrom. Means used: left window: 220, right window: 221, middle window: 196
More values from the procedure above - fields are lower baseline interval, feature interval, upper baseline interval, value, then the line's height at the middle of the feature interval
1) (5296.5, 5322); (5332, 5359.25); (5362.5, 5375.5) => 2.0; 220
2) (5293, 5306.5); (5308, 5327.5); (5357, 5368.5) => 1.7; 224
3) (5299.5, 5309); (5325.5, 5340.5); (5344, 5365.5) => 1.6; 218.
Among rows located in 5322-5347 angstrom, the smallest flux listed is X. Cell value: 159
